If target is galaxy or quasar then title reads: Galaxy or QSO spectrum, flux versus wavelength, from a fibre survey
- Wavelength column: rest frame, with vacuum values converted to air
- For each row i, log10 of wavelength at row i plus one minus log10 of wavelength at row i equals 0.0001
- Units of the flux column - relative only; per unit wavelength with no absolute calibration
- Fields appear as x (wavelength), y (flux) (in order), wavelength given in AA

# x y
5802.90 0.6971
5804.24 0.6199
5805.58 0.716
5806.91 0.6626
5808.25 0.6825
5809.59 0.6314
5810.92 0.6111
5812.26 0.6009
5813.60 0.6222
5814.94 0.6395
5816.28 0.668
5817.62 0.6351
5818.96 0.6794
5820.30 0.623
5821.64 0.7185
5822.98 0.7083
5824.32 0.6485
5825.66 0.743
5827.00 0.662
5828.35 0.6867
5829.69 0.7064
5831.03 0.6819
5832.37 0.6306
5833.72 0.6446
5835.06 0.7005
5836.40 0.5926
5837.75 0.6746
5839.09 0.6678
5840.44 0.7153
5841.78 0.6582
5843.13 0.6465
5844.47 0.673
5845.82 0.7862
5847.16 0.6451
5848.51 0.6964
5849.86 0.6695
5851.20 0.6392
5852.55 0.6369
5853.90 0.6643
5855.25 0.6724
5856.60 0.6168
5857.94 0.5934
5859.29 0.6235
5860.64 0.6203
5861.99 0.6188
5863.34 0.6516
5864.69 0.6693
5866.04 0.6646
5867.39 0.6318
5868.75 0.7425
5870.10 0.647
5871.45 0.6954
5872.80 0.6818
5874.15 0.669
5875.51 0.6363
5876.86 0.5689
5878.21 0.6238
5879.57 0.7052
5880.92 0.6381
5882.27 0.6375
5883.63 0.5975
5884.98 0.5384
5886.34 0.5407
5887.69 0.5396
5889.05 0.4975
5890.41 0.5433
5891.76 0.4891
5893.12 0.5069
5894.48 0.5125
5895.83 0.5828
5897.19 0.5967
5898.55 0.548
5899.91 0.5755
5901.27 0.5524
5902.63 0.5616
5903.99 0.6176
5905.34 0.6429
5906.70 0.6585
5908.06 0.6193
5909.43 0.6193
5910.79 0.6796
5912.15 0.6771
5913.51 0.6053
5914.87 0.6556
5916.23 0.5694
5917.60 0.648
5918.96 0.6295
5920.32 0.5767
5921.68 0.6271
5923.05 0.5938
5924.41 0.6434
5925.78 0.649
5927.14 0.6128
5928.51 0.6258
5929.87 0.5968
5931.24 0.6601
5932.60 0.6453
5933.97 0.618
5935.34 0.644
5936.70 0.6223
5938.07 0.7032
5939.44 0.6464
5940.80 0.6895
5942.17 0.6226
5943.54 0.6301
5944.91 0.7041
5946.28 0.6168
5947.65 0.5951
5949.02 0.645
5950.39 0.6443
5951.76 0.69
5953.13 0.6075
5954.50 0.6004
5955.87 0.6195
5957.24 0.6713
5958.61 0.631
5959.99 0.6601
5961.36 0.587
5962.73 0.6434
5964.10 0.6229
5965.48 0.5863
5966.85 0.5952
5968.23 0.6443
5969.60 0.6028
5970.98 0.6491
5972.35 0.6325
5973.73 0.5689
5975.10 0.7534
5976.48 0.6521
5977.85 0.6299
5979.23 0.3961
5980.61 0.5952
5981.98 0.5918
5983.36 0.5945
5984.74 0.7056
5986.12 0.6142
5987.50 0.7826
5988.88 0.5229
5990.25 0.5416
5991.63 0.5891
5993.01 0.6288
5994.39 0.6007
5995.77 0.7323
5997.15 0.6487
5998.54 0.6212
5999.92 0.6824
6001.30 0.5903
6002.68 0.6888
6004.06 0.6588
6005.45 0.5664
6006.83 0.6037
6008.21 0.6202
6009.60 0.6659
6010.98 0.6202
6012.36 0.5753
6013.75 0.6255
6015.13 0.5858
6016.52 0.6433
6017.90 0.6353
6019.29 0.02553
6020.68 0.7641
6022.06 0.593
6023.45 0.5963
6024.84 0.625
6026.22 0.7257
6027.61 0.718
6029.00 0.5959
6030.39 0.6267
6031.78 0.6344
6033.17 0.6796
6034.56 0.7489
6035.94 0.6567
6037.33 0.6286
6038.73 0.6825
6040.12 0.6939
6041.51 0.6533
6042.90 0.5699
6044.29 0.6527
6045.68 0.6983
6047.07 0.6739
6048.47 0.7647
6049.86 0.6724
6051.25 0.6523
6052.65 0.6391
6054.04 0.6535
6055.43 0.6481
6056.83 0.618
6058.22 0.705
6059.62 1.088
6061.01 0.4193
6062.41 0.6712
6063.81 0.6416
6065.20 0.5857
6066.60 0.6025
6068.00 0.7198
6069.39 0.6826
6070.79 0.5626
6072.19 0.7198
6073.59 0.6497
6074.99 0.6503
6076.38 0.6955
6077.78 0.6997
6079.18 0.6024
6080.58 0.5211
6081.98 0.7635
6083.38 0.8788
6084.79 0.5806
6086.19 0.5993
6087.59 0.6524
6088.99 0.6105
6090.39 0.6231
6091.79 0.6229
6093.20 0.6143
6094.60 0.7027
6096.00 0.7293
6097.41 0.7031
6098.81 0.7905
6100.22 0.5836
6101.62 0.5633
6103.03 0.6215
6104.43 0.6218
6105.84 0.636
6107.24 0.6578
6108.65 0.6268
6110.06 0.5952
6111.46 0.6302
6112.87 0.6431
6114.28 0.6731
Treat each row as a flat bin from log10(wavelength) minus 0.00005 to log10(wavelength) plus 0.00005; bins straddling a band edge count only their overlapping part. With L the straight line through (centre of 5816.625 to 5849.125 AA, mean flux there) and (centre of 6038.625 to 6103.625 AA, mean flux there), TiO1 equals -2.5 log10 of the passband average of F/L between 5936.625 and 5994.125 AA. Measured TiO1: 0.070 mag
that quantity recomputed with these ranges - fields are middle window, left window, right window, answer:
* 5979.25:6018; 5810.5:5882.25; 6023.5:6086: 0.071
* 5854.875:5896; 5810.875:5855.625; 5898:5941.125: 0.061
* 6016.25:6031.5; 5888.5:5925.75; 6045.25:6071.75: 0.099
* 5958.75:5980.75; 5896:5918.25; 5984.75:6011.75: 0.021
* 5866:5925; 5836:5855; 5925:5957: 0.079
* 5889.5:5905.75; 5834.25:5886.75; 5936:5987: 0.152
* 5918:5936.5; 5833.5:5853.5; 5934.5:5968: 0.032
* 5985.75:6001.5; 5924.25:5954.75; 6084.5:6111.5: 0.015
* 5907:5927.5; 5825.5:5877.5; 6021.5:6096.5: 0.056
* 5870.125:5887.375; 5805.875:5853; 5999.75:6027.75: 0.040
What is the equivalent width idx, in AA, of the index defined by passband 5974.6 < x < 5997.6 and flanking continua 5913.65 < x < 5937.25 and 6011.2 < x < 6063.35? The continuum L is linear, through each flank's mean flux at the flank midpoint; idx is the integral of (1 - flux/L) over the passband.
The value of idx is 0.5 AA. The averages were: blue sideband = 0.624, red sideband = 0.644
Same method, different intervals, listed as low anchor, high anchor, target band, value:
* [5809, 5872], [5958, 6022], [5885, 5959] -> 2.51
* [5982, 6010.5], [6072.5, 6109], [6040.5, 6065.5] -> -0.89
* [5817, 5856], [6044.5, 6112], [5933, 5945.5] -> 0.26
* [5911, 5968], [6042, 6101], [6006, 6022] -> 1.76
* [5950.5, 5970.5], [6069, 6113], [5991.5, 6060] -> -0.54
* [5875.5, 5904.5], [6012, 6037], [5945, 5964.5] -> -1.35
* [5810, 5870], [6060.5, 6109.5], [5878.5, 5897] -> 2.59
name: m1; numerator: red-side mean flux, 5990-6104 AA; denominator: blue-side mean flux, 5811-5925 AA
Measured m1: 1.02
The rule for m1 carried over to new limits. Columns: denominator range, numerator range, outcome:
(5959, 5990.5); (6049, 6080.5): 1.07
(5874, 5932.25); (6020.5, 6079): 1.10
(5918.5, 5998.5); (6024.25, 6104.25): 1.05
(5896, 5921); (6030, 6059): 1.09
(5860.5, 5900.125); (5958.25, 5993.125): 1.02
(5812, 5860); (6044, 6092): 1.00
